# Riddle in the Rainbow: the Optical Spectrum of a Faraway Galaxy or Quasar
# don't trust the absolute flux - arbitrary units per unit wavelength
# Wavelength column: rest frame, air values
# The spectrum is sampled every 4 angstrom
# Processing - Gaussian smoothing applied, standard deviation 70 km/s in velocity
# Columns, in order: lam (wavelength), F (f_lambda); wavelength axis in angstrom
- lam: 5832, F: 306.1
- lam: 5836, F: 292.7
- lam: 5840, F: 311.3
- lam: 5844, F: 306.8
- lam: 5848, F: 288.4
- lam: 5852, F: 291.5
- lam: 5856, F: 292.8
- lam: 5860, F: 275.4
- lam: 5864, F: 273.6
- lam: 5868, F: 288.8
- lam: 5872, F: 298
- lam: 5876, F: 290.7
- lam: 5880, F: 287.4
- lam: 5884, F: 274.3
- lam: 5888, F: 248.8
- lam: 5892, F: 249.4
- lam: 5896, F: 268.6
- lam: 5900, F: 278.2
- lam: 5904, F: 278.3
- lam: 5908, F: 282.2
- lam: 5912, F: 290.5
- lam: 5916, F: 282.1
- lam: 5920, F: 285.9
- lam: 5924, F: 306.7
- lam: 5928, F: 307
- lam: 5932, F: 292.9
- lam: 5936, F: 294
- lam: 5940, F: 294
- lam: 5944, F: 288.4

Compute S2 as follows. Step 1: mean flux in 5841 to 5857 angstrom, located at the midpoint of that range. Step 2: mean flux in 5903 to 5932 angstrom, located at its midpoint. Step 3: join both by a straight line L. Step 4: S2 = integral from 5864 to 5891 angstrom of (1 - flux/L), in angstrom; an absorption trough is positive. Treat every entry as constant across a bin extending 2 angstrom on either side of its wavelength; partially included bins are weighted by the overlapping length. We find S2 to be 1.3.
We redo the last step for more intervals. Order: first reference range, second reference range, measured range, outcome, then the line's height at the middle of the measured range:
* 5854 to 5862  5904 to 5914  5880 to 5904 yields 1.48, 285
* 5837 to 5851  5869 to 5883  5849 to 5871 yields 0.77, 296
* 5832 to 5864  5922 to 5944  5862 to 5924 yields 3.47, 296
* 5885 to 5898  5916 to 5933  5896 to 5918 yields -0.45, 276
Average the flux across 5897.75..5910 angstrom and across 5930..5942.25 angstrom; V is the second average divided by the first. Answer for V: 1.05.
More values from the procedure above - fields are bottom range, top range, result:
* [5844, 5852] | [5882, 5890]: 0.89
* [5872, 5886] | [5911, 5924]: 1.01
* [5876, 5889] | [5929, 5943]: 1.07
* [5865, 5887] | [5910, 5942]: 1.03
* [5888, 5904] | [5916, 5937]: 1.12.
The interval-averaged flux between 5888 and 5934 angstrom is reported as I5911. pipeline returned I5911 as 282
